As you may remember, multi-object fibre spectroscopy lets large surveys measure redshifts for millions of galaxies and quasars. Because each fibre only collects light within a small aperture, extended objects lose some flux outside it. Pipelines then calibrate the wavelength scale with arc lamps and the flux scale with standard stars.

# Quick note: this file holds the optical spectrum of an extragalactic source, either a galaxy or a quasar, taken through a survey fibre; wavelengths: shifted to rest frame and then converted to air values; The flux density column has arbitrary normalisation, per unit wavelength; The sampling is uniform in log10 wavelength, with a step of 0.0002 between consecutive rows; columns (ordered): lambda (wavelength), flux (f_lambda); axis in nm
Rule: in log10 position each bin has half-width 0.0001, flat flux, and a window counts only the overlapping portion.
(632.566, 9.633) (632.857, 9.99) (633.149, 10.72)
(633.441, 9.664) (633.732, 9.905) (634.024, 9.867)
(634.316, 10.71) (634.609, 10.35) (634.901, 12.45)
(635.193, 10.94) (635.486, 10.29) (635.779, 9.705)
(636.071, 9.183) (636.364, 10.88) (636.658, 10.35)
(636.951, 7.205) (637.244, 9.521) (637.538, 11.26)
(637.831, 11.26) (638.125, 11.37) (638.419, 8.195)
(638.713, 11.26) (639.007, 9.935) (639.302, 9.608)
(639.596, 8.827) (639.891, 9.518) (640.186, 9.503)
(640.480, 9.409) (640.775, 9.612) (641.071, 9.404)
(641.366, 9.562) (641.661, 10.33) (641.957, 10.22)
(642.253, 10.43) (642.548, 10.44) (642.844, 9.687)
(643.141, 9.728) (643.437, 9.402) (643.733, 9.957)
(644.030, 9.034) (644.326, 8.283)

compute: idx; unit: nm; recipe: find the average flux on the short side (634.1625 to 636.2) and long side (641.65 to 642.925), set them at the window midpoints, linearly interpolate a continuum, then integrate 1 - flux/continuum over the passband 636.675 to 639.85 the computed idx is 0.17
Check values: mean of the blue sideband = 10.5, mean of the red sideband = 10.2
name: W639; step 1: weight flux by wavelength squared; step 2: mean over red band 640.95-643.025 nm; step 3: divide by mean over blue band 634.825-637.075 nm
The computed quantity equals 1.01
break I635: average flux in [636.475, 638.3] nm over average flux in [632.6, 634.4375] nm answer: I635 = 1.00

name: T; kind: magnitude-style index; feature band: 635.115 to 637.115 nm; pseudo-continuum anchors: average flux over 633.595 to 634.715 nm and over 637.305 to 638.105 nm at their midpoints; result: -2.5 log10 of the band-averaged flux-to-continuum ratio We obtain 0.10 mag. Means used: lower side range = 10.2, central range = 9.75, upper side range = 11.1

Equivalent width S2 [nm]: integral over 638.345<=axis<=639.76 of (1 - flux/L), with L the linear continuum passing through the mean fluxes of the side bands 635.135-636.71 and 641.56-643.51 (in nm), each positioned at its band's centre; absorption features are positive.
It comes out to 0.07 nm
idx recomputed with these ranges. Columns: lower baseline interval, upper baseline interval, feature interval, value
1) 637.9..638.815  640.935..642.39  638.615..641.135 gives 0.13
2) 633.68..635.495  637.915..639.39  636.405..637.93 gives 0.06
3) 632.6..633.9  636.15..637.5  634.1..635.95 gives -0.16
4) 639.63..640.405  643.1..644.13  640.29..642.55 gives -0.10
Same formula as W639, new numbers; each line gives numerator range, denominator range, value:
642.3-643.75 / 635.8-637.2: 1.07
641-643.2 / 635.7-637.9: 1.03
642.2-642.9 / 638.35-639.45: 1.05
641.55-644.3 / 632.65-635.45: 0.96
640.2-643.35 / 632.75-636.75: 0.97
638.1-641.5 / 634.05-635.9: 0.91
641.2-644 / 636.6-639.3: 1.01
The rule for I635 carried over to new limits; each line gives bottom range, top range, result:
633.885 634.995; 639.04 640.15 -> 0.87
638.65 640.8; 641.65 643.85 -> 1.04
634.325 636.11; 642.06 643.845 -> 0.94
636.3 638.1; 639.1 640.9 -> 0.93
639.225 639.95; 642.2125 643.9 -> 1.07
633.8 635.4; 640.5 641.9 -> 0.90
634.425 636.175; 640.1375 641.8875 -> 0.92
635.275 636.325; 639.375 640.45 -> 0.94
